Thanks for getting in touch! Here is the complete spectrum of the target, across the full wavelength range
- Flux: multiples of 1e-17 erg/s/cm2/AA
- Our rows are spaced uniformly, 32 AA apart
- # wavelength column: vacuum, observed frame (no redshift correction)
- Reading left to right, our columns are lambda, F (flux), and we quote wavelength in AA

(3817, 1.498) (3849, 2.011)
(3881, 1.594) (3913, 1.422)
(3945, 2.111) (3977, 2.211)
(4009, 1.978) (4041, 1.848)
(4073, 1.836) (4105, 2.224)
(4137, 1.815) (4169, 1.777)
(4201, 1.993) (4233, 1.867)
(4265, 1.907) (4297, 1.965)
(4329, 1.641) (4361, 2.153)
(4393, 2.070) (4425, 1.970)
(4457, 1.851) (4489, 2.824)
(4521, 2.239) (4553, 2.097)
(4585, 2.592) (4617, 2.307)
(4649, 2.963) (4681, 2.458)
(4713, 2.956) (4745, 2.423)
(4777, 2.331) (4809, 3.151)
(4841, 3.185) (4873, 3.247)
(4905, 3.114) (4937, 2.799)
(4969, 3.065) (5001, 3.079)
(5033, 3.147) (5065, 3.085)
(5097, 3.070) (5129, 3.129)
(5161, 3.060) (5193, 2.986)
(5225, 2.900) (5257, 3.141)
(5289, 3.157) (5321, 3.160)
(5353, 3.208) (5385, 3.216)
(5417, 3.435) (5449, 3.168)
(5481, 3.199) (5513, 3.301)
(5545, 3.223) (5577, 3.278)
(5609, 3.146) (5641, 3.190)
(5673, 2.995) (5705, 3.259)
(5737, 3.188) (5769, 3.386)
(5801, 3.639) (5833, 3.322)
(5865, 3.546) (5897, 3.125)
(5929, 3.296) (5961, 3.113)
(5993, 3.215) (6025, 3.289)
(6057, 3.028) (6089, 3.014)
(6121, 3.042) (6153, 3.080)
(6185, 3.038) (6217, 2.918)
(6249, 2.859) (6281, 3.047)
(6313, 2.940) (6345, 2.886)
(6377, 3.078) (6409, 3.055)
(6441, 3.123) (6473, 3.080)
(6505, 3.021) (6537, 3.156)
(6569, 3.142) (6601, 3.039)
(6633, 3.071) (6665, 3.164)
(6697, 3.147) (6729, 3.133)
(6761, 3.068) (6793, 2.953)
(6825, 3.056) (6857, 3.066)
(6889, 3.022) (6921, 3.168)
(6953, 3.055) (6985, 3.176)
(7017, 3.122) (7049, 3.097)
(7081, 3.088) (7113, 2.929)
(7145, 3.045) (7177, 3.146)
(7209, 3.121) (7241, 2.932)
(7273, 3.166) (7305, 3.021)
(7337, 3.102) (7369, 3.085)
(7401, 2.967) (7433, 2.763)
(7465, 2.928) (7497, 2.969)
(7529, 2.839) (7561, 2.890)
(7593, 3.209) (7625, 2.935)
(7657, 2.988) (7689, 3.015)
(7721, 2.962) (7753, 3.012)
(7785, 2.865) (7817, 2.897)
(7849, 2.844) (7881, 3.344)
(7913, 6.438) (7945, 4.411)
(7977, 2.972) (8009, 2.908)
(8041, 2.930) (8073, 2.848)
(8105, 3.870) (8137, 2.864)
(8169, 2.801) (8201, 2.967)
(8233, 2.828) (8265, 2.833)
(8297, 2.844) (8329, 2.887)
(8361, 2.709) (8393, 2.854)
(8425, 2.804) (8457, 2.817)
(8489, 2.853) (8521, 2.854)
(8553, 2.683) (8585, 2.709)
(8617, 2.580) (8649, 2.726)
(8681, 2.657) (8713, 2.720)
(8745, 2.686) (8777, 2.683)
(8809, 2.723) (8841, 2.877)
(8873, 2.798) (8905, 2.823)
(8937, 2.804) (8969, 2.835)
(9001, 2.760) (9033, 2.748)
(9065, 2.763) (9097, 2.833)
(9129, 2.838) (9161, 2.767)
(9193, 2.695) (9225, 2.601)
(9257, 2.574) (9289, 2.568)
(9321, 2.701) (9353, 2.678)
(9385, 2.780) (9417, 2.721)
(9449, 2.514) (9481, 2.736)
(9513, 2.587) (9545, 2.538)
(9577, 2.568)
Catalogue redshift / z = 0.21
